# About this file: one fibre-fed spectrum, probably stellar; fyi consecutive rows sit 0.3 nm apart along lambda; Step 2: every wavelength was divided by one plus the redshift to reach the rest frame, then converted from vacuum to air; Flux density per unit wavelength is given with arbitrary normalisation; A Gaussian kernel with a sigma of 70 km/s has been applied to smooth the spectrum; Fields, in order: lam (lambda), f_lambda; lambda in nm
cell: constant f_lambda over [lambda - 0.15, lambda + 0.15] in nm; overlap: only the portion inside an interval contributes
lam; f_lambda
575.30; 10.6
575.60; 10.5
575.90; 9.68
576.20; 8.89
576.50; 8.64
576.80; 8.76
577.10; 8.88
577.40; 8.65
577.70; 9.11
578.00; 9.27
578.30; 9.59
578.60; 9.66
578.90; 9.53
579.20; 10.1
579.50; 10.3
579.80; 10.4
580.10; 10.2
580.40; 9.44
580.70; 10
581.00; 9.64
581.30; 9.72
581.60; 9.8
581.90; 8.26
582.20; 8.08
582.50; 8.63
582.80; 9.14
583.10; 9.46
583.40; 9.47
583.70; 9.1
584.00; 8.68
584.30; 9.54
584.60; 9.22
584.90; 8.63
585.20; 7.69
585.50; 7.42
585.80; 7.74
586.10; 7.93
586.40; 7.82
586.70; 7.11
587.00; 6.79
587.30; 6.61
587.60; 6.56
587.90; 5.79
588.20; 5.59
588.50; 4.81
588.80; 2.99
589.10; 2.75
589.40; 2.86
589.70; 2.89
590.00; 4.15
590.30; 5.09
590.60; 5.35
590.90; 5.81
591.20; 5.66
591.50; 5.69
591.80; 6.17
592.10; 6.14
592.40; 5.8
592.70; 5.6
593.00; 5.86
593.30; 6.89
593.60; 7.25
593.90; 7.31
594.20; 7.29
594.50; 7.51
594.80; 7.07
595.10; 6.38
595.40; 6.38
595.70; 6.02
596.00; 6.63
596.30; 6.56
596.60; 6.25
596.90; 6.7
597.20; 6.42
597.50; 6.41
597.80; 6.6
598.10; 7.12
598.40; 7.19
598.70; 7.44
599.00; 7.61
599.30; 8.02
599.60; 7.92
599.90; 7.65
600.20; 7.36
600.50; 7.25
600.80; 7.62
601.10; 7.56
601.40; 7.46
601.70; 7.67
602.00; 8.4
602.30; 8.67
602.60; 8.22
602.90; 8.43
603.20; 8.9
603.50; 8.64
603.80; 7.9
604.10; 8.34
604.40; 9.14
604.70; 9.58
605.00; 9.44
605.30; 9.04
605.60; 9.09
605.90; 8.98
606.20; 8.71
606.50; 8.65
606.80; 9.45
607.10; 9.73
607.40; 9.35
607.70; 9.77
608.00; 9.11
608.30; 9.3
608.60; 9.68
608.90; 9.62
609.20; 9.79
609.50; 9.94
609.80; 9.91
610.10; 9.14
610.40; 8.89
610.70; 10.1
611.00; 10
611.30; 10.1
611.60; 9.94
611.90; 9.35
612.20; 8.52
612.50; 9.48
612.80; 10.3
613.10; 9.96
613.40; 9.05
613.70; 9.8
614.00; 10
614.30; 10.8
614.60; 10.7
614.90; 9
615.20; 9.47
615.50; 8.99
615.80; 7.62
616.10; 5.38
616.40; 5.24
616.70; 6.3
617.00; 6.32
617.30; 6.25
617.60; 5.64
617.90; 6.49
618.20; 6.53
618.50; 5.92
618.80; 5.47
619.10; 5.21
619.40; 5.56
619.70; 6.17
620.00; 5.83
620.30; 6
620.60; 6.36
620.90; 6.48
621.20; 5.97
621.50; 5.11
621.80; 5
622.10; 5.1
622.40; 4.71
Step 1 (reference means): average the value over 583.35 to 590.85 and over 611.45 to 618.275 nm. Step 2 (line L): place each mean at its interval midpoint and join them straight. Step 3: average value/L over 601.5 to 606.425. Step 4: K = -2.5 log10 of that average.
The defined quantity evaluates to -0.15 mag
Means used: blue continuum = 6.45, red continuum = 8.33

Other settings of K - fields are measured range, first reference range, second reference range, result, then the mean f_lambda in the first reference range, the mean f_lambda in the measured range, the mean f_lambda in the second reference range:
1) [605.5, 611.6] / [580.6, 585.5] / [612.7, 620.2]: -0.205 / 9.01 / 9.48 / 7.49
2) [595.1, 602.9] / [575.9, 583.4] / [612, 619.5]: 0.173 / 9.35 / 7.25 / 7.79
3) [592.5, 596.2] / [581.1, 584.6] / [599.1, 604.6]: 0.260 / 9.09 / 6.67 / 8.07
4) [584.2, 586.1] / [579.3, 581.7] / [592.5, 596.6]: 0.070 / 9.94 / 8.31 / 6.65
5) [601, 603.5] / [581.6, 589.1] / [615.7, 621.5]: -0.208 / 7.57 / 8.2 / 6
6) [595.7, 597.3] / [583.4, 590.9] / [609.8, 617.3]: 0.132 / 6.43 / 6.47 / 8.9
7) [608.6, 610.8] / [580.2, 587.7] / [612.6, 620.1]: -0.235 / 8.52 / 9.62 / 7.54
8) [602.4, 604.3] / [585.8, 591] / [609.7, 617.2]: -0.124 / 5.41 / 8.43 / 8.95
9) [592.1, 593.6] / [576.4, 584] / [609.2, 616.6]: 0.446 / 9.34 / 6.17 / 9.23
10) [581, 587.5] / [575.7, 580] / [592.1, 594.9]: -0.015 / 9.41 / 8.43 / 6.69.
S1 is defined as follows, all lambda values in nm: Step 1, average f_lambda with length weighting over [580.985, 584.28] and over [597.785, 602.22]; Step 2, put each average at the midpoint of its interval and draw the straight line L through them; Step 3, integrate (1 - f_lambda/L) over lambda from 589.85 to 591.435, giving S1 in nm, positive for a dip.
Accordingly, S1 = 0.59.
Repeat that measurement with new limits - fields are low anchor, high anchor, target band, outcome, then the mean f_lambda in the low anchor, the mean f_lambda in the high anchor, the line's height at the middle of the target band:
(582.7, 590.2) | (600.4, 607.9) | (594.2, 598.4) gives 0.62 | 6.8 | 8.65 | 7.83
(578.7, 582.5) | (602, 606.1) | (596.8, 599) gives 0.51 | 9.58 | 8.78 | 8.99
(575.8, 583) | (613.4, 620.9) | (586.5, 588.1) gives 0.42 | 9.35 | 7.15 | 8.89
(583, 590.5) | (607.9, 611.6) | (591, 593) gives 0.40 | 6.64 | 9.65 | 7.33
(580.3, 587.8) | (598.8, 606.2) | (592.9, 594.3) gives 0.24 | 8.47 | 8.29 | 8.38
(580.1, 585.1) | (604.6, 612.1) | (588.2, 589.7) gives 0.93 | 9.19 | 9.46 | 9.26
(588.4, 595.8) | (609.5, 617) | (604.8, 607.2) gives -0.39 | 5.59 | 9.05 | 7.86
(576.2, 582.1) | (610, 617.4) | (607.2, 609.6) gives -0.17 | 9.44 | 8.84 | 8.94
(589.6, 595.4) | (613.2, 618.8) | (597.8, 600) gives -0.34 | 6.03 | 7.71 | 6.49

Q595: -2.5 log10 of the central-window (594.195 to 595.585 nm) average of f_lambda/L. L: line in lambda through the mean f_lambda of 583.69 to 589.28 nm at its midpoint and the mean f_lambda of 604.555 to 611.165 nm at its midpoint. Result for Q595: 0.15 mag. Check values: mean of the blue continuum 6.91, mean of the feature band 6.87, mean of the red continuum 9.42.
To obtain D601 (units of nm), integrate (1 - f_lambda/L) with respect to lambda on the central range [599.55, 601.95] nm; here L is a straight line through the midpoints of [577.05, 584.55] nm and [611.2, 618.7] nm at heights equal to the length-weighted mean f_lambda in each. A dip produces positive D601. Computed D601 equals 0.32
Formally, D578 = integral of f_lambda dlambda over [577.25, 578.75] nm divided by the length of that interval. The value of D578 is 9.26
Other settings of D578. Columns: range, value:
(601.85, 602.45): 8.54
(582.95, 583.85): 9.34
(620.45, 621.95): 5.78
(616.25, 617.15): 5.95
